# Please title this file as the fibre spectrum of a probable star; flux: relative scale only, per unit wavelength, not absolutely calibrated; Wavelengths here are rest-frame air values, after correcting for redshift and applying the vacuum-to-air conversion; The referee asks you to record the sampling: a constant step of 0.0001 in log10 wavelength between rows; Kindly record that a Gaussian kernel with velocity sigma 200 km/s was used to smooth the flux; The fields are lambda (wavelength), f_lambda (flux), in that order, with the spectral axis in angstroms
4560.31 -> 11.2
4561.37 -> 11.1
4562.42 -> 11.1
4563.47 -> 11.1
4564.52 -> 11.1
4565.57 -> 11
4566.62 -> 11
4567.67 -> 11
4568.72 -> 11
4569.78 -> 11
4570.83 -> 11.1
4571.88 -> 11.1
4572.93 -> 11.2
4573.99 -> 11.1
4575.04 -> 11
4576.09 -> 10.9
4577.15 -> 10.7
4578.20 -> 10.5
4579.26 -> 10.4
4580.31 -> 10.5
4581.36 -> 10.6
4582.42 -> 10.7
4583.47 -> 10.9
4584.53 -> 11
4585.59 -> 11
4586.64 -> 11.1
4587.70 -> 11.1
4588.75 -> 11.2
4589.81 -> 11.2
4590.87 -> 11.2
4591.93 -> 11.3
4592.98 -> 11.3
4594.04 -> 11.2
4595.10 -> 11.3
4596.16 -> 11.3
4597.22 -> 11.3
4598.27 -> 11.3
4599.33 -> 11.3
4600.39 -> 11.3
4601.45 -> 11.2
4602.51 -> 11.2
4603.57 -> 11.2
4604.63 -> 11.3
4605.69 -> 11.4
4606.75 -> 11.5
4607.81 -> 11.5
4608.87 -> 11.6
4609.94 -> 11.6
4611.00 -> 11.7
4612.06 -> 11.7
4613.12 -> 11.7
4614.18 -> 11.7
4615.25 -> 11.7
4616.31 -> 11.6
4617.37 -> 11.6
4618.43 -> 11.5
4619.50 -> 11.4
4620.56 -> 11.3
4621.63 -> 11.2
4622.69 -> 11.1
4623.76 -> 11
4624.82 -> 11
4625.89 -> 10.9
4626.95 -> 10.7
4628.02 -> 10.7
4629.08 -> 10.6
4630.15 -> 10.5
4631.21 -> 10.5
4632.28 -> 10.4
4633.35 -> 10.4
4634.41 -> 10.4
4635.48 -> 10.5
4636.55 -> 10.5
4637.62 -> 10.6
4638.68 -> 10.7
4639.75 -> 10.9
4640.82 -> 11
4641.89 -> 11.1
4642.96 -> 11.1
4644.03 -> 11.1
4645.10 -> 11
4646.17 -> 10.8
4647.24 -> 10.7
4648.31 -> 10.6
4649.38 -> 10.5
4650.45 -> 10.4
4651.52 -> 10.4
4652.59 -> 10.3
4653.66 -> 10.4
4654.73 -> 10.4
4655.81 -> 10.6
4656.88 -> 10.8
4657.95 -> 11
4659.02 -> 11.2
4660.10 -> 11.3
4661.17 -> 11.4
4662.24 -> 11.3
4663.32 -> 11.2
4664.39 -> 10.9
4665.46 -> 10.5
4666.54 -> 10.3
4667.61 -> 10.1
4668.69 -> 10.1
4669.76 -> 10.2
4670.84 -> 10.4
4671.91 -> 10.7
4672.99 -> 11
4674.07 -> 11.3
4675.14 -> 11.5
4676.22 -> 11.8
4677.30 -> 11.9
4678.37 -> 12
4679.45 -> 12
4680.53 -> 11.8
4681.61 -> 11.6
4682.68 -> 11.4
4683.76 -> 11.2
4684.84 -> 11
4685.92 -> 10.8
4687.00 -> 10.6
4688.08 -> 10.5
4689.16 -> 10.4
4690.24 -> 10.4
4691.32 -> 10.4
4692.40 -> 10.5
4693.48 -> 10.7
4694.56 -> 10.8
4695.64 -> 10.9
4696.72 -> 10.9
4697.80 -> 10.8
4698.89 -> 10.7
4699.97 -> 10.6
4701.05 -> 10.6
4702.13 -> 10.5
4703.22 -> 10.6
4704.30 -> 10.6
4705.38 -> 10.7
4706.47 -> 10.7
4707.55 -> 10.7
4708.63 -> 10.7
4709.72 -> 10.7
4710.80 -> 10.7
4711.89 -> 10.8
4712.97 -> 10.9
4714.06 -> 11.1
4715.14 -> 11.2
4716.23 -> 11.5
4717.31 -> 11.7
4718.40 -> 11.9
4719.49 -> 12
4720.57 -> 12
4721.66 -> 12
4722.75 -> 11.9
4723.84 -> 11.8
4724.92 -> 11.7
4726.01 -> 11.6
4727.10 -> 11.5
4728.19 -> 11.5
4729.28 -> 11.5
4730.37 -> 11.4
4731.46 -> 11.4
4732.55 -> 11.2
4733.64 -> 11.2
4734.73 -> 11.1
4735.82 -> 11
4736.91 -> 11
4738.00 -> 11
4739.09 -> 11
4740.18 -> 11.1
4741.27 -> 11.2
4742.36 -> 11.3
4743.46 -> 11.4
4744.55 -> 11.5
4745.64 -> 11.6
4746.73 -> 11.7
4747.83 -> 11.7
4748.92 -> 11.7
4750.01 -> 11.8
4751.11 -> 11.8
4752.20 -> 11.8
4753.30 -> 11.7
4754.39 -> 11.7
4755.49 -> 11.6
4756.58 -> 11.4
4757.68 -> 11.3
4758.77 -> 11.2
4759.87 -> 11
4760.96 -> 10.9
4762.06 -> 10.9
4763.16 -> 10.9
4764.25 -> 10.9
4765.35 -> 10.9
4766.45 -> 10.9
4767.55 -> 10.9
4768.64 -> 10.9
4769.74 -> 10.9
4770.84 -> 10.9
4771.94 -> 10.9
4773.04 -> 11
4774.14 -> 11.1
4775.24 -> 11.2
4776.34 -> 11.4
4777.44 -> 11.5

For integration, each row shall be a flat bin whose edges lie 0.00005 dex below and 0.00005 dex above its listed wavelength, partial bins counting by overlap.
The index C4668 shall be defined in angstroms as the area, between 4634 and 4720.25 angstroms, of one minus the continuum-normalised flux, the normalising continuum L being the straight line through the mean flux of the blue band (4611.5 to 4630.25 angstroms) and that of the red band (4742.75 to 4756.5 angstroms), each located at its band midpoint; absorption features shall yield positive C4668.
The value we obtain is 4.01 angstroms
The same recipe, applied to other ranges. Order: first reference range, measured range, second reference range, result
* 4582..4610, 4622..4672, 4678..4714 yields 1.5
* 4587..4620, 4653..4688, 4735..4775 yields 1.0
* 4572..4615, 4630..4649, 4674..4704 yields 0.7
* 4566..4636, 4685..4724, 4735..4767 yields 1.0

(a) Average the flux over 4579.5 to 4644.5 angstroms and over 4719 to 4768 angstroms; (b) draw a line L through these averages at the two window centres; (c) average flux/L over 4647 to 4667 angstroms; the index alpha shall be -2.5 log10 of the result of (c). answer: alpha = 0.04 mag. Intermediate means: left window 11.1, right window 11.4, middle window 10.8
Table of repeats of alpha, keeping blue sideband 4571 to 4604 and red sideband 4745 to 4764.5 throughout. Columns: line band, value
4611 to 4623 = -0.04 mag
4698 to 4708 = 0.07 mag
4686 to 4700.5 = 0.07 mag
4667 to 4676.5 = 0.05 mag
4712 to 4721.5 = -0.02 mag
